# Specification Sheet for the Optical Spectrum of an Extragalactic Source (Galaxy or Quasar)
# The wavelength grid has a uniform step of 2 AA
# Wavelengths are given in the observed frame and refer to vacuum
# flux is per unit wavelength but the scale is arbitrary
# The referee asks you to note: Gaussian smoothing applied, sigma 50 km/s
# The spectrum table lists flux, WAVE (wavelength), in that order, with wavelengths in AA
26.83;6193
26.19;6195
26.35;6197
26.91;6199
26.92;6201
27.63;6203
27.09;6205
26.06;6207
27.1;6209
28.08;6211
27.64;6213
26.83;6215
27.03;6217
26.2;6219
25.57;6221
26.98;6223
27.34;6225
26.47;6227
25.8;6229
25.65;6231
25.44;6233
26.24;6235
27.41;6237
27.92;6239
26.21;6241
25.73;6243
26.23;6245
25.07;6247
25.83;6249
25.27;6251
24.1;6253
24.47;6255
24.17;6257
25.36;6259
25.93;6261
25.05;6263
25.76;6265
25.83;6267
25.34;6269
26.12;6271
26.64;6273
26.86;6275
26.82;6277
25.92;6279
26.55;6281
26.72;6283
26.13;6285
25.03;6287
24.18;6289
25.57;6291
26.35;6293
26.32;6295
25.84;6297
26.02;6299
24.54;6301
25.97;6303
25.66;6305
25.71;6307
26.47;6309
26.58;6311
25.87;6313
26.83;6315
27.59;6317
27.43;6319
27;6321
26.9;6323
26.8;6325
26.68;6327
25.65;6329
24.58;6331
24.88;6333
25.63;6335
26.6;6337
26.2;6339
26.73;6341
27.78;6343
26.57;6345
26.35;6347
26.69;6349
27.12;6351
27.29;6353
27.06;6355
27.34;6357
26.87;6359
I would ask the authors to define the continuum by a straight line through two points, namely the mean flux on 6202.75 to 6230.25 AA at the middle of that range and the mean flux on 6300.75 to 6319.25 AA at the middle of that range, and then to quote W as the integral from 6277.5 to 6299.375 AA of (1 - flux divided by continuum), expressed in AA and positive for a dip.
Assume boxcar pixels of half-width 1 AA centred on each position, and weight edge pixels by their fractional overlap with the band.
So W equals 0.4 AA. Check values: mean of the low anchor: 26.8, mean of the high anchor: 26.3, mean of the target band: 25.9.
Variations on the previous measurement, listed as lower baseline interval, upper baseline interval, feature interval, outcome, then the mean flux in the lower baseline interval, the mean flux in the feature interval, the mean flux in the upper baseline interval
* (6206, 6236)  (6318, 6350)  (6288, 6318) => 0.5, 26.6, 26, 26.4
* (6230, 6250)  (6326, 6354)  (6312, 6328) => -0.4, 26.2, 26.9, 26.3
